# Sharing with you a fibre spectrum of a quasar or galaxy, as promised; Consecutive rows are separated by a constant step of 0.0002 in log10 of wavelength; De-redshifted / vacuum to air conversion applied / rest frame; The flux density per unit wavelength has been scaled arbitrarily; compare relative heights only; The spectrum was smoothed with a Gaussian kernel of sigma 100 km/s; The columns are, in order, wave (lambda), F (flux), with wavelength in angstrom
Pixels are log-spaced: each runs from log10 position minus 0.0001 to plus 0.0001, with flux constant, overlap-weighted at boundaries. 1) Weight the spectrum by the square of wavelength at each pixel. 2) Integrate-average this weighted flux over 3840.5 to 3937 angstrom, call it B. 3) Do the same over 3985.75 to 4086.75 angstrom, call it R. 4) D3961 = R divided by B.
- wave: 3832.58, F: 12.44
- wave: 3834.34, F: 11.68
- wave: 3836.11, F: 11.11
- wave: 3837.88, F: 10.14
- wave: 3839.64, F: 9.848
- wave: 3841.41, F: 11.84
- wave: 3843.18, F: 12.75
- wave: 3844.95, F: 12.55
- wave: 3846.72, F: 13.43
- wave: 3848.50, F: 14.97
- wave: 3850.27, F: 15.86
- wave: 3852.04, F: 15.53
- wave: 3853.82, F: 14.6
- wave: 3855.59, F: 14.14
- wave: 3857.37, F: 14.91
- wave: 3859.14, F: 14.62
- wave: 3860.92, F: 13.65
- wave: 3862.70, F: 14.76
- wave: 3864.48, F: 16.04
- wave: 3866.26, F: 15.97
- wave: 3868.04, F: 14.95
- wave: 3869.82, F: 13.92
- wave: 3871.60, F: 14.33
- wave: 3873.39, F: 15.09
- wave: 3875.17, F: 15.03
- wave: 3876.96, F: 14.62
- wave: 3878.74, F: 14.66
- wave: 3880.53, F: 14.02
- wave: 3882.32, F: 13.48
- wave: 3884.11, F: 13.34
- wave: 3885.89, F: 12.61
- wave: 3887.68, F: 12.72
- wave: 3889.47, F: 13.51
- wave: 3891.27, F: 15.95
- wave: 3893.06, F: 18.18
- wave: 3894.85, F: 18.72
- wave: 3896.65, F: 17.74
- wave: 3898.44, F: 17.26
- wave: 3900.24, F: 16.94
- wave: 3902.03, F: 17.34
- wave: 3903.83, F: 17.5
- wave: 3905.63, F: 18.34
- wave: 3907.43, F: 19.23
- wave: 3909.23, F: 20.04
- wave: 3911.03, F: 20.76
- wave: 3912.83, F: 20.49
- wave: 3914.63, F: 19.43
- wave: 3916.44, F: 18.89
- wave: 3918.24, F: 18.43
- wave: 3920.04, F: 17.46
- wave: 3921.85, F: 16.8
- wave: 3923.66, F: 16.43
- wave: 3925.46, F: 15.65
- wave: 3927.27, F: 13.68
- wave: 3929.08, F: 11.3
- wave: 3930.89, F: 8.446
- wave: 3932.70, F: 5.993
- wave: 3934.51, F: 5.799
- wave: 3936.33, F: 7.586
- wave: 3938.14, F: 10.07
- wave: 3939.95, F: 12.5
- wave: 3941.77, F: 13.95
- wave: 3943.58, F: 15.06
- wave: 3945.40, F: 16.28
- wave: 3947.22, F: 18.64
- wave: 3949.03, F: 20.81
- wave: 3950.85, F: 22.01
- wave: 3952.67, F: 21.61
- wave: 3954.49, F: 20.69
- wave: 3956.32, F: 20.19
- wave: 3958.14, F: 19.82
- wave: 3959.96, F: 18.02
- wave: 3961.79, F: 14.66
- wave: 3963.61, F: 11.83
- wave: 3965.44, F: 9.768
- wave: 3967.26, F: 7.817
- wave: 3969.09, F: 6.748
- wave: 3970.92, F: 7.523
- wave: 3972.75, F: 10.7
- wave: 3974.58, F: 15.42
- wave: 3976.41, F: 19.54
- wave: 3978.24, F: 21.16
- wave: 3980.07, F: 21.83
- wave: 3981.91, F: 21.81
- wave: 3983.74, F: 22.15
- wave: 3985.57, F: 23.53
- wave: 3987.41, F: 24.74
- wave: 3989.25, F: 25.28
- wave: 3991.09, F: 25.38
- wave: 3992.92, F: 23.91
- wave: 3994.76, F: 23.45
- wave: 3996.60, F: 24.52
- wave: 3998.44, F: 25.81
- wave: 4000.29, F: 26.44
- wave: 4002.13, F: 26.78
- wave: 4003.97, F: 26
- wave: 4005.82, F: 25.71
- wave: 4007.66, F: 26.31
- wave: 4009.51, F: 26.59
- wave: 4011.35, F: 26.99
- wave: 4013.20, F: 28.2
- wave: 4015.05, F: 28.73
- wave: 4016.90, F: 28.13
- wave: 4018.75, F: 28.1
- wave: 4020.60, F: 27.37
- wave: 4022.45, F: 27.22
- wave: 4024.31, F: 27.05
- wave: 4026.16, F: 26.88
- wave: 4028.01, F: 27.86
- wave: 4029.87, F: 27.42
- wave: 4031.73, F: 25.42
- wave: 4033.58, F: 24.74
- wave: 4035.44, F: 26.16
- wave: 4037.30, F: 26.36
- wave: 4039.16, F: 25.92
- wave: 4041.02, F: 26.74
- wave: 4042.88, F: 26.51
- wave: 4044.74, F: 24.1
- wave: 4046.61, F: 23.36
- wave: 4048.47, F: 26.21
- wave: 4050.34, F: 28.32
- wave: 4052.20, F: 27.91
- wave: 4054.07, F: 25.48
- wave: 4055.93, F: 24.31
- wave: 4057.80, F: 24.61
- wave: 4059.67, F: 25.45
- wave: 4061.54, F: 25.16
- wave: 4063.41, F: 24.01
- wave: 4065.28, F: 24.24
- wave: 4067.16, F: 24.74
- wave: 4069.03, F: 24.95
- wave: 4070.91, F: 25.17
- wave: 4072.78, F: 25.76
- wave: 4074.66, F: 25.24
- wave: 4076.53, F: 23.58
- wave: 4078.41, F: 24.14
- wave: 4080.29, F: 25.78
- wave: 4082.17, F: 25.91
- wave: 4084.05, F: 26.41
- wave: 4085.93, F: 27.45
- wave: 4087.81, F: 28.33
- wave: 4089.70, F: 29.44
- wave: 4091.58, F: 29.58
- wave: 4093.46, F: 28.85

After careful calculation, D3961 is 1.85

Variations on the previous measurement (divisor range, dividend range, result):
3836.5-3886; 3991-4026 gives 2.04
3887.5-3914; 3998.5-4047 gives 1.59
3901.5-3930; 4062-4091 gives 1.58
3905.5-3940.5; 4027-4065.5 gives 1.85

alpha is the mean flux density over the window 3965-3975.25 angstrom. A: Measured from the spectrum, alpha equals 9.52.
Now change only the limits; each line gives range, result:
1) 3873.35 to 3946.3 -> 15.1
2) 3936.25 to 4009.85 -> 19.2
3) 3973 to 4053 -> 25.3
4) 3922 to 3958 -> 14.7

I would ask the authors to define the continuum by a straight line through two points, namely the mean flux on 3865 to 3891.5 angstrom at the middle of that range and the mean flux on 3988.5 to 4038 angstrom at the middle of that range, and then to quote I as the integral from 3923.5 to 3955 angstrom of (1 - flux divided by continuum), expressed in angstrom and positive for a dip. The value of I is 9.15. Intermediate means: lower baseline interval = 14.3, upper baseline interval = 26.4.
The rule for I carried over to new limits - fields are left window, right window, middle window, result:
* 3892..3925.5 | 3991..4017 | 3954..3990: 9.9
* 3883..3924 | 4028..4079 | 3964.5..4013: 2.2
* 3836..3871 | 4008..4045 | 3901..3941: 7.7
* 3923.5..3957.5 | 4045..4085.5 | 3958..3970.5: 3.4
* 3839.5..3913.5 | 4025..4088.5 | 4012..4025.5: -2.4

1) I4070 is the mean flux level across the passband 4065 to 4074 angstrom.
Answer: 25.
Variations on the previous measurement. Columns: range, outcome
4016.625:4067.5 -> 26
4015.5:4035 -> 27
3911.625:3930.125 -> 16.9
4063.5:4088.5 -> 25.4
